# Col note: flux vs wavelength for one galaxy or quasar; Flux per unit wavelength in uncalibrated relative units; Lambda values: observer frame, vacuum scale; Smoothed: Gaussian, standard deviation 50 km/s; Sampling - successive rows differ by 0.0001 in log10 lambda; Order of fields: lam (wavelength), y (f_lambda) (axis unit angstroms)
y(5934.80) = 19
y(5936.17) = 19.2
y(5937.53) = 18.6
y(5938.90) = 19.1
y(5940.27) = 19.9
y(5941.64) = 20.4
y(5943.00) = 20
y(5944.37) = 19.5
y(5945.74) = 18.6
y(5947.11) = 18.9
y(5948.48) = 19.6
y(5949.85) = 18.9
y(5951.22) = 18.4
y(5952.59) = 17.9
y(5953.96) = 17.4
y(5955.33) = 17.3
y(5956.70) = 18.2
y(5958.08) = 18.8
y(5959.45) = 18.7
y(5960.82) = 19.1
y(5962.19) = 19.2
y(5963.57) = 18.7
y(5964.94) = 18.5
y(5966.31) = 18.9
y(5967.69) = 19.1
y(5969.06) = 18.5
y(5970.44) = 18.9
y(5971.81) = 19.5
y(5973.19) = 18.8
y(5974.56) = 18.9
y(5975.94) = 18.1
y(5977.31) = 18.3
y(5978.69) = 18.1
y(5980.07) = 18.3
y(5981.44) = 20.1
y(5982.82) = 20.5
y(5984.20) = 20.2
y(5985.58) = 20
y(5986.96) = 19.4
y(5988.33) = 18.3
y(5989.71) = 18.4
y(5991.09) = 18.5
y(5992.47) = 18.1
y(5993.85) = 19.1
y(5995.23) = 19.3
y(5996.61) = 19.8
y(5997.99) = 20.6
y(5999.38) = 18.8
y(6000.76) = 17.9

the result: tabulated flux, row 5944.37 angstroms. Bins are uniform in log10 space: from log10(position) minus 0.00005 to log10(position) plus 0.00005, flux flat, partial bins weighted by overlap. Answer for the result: 19.5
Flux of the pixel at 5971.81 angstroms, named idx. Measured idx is 19.5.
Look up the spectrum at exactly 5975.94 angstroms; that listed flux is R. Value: 18.1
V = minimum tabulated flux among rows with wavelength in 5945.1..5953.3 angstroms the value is 17.9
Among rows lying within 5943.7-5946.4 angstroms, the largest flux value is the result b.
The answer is 19.5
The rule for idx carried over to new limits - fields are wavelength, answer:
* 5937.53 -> 18.6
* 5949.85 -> 18.9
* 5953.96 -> 17.4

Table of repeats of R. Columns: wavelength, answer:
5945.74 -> 18.6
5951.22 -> 18.4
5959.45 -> 18.7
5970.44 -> 18.9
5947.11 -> 18.9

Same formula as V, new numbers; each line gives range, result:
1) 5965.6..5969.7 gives 18.5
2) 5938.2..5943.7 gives 19.1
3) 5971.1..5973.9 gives 18.8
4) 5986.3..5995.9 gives 18.1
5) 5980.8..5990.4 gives 18.3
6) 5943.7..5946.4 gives 18.6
